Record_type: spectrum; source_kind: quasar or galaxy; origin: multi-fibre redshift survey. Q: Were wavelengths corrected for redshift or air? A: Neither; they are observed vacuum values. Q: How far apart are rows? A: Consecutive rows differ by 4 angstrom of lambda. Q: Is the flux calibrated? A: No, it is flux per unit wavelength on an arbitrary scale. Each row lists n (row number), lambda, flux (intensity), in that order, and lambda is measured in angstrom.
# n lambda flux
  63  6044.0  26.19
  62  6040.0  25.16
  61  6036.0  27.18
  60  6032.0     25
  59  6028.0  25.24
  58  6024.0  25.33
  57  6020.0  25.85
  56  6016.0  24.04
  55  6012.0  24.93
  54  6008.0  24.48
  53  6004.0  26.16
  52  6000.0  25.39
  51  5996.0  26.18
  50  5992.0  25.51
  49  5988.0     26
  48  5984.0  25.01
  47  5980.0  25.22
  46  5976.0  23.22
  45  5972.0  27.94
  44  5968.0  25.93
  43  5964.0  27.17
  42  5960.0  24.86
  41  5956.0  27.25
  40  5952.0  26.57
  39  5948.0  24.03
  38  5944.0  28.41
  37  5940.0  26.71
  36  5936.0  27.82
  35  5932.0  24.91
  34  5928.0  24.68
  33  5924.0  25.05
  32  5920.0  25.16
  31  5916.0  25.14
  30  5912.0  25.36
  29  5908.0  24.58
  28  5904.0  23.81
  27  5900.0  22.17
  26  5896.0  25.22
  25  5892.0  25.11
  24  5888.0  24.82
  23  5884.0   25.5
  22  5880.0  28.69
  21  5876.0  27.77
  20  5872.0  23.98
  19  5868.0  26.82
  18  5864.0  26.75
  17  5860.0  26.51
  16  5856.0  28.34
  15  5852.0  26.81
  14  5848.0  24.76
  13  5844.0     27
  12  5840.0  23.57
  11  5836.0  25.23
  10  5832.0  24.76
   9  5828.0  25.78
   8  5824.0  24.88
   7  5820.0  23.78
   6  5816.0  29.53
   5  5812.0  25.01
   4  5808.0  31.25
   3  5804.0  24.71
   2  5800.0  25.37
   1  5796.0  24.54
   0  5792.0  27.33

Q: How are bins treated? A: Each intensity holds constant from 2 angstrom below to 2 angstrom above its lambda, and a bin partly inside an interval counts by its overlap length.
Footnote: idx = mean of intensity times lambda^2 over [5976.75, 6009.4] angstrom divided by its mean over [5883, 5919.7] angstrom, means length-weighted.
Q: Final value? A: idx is 1.1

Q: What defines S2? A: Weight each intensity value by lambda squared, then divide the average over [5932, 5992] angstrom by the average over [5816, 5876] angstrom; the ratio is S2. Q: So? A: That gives 1.05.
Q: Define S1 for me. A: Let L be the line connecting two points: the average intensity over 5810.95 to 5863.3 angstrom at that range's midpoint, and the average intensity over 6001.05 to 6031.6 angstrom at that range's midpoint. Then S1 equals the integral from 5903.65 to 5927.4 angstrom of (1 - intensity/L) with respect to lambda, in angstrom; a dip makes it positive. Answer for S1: 0.6 angstrom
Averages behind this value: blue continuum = 25.9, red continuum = 25.1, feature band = 24.9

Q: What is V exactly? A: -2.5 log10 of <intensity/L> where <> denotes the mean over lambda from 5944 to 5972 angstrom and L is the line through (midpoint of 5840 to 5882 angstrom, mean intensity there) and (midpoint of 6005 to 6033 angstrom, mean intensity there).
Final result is -0.03 mag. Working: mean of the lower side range 26.6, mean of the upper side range 25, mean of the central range 26.3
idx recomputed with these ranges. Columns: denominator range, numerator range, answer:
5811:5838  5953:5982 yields 1.07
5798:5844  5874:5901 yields 1.02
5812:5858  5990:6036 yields 1.04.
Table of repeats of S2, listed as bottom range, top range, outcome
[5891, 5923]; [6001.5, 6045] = 1.07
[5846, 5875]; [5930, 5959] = 1.03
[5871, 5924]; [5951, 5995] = 1.05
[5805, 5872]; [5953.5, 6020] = 1.03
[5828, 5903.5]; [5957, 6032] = 1.03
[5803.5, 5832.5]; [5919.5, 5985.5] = 1.03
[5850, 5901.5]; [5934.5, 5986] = 1.03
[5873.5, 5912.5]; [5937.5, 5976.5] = 1.06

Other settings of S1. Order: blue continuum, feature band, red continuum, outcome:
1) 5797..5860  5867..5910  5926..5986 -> 1.2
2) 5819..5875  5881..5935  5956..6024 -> 1.6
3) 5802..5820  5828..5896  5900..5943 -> 0.8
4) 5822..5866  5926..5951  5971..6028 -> -0.6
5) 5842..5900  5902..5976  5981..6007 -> 0.2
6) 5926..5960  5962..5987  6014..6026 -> 0.0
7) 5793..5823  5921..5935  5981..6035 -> 0.3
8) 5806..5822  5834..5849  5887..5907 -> 0.7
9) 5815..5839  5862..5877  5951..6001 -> -0.4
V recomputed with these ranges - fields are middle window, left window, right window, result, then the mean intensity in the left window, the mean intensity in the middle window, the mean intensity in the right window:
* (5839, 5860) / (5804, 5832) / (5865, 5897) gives 0.00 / 26.4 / 26.3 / 26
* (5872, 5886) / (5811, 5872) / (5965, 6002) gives -0.04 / 25.9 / 26.8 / 25.6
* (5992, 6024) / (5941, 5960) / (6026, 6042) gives 0.02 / 26.4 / 25.3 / 25.6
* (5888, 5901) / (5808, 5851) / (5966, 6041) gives 0.05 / 25.7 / 24.4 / 25.5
